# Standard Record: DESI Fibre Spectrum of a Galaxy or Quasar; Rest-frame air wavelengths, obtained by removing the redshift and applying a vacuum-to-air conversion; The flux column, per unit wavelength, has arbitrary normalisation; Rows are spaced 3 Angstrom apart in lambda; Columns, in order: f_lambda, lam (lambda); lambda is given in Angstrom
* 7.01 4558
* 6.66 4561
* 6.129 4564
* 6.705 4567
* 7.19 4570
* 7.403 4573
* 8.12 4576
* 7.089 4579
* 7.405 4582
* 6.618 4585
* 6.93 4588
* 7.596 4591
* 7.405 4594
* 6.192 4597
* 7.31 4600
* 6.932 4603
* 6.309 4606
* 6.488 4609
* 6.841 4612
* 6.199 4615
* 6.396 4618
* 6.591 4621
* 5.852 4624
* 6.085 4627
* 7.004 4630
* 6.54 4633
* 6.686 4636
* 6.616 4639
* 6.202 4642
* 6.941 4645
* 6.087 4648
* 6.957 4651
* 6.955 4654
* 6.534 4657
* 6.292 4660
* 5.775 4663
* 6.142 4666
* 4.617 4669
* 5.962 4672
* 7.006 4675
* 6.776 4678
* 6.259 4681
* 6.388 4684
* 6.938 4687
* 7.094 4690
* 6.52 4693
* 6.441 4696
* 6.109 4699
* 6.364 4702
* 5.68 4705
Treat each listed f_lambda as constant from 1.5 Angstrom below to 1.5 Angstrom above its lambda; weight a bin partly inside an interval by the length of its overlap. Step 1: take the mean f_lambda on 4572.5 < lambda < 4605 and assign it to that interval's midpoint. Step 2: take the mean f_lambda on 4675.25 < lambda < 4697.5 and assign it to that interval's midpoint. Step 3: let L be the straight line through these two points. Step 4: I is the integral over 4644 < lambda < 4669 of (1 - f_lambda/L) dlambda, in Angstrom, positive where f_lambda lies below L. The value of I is 1.7 Angstrom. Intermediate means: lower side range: 7.16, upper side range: 6.65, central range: 6.34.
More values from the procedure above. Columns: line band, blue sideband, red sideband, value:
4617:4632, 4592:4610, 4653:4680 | 0.5 Angstrom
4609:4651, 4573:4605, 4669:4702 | 2.3 Angstrom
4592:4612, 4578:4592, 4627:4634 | 0.4 Angstrom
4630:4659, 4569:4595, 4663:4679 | -0.9 Angstrom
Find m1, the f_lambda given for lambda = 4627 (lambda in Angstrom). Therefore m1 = 6.085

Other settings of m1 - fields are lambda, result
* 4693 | 6.52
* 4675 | 7.006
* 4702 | 6.364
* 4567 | 6.705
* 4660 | 6.292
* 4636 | 6.686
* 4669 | 4.617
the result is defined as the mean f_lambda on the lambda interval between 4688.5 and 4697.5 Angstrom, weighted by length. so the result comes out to 6.68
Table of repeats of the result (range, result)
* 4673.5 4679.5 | 6.89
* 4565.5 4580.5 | 7.3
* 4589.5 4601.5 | 7.13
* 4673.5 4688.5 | 6.67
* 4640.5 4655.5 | 6.63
